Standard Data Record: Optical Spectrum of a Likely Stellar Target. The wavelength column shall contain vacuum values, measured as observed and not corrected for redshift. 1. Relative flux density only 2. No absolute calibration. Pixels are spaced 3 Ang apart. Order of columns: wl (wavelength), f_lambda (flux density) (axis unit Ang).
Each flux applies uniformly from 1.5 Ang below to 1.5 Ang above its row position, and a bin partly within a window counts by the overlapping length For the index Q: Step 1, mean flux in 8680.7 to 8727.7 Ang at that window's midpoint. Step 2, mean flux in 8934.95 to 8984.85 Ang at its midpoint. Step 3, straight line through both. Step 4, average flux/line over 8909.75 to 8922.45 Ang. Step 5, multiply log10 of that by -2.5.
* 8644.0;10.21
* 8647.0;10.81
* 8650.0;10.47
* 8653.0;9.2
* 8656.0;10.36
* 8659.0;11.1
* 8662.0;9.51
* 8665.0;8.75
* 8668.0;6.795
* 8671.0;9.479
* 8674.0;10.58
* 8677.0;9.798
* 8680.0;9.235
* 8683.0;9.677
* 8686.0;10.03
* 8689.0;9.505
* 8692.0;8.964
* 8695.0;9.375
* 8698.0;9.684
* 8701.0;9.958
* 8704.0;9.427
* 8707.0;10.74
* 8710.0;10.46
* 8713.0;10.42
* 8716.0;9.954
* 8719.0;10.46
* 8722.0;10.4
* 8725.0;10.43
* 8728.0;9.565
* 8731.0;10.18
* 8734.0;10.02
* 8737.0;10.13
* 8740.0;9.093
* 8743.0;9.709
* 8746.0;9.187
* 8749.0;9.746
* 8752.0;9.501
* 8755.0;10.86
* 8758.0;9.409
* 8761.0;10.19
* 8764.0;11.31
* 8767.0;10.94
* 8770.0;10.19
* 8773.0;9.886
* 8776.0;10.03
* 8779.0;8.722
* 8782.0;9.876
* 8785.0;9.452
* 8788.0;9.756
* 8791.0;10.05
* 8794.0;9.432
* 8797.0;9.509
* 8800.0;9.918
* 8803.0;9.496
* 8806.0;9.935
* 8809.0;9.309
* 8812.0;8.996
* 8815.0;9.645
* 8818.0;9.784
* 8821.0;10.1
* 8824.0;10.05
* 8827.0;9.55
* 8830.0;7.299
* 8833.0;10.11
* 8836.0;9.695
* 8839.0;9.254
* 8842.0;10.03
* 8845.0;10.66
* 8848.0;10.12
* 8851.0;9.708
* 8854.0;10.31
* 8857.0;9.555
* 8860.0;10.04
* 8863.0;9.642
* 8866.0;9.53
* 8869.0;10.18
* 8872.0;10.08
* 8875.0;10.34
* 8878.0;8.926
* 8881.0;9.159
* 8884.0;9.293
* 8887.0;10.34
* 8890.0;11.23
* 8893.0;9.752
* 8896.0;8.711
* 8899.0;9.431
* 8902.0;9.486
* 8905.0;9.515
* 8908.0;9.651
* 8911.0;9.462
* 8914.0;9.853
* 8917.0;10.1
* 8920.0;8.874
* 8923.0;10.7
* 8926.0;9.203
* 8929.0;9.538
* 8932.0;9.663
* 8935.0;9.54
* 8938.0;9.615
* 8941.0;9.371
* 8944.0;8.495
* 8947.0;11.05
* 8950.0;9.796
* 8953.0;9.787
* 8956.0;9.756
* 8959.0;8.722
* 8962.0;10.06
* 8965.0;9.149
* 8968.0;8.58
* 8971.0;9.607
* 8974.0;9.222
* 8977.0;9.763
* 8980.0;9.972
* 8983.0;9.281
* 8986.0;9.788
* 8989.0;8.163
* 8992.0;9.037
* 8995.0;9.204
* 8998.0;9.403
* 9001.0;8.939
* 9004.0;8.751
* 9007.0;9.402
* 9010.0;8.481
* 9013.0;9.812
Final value -0.01 mag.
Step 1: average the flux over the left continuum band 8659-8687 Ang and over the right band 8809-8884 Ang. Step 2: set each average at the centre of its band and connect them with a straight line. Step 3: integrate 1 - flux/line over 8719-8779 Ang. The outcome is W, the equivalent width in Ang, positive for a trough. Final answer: -3.1 Ang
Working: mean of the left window 9.4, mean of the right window 9.68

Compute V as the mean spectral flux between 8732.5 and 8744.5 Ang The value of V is 9.74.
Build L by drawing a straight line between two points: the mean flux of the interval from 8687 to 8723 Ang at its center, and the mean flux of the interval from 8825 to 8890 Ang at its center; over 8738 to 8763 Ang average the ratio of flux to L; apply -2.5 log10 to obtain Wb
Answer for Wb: 0.01 mag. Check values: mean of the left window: 9.94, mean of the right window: 9.74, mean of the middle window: 9.75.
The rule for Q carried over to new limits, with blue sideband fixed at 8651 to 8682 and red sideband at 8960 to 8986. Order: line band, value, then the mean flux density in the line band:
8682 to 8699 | -0.004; 9.53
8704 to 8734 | -0.082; 10.2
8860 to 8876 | -0.053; 9.95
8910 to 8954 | -0.023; 9.67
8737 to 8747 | 0.004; 9.46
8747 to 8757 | -0.053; 9.96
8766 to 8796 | -0.037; 9.81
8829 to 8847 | -0.012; 9.59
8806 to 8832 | 0.010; 9.39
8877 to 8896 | -0.028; 9.72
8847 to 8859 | -0.050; 9.92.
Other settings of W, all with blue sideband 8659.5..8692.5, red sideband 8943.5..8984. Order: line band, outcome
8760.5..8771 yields -1.5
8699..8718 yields -1.6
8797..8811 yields -0.3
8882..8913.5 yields -0.6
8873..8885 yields 0.0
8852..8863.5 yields -0.5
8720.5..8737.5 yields -1.3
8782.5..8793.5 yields -0.3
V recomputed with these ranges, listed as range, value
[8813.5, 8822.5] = 9.84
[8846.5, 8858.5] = 9.92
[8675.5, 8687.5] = 9.69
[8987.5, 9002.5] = 8.95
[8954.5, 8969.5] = 9.25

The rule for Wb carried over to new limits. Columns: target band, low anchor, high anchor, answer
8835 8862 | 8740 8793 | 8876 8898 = -0.02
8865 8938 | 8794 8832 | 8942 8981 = -0.02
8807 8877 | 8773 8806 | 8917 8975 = -0.01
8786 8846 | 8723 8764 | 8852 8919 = 0.02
